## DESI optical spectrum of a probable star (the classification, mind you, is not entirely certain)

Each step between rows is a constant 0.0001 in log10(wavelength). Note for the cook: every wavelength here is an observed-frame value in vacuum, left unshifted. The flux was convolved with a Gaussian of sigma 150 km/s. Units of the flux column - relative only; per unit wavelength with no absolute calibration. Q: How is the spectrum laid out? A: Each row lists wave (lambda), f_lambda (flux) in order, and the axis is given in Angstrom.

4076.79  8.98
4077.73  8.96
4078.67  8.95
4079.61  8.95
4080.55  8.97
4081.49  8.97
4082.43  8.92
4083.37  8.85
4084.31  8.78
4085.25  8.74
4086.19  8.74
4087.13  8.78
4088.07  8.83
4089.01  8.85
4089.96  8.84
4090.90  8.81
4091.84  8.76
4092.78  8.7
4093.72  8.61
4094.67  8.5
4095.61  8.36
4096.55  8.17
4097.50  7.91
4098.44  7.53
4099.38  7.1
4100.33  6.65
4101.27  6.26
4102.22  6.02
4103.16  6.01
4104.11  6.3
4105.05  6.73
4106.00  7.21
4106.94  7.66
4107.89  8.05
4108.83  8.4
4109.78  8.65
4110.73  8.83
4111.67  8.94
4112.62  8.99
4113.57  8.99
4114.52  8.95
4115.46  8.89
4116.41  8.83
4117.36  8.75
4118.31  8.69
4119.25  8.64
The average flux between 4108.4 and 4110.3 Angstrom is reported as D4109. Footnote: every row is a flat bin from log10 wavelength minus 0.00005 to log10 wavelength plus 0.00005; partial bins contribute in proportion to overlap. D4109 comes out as 8.5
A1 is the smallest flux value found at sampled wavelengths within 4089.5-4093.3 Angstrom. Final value 8.7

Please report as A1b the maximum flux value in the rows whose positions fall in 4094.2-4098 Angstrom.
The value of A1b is 8.5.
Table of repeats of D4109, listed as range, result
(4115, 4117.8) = 8.81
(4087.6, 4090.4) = 8.82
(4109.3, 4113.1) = 8.84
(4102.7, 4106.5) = 6.58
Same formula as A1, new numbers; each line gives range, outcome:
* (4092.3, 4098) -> 7.91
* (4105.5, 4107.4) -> 7.21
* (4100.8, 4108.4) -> 6.01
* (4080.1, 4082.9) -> 8.92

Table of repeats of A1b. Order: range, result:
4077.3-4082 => 8.97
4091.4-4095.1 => 8.76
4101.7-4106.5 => 7.21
